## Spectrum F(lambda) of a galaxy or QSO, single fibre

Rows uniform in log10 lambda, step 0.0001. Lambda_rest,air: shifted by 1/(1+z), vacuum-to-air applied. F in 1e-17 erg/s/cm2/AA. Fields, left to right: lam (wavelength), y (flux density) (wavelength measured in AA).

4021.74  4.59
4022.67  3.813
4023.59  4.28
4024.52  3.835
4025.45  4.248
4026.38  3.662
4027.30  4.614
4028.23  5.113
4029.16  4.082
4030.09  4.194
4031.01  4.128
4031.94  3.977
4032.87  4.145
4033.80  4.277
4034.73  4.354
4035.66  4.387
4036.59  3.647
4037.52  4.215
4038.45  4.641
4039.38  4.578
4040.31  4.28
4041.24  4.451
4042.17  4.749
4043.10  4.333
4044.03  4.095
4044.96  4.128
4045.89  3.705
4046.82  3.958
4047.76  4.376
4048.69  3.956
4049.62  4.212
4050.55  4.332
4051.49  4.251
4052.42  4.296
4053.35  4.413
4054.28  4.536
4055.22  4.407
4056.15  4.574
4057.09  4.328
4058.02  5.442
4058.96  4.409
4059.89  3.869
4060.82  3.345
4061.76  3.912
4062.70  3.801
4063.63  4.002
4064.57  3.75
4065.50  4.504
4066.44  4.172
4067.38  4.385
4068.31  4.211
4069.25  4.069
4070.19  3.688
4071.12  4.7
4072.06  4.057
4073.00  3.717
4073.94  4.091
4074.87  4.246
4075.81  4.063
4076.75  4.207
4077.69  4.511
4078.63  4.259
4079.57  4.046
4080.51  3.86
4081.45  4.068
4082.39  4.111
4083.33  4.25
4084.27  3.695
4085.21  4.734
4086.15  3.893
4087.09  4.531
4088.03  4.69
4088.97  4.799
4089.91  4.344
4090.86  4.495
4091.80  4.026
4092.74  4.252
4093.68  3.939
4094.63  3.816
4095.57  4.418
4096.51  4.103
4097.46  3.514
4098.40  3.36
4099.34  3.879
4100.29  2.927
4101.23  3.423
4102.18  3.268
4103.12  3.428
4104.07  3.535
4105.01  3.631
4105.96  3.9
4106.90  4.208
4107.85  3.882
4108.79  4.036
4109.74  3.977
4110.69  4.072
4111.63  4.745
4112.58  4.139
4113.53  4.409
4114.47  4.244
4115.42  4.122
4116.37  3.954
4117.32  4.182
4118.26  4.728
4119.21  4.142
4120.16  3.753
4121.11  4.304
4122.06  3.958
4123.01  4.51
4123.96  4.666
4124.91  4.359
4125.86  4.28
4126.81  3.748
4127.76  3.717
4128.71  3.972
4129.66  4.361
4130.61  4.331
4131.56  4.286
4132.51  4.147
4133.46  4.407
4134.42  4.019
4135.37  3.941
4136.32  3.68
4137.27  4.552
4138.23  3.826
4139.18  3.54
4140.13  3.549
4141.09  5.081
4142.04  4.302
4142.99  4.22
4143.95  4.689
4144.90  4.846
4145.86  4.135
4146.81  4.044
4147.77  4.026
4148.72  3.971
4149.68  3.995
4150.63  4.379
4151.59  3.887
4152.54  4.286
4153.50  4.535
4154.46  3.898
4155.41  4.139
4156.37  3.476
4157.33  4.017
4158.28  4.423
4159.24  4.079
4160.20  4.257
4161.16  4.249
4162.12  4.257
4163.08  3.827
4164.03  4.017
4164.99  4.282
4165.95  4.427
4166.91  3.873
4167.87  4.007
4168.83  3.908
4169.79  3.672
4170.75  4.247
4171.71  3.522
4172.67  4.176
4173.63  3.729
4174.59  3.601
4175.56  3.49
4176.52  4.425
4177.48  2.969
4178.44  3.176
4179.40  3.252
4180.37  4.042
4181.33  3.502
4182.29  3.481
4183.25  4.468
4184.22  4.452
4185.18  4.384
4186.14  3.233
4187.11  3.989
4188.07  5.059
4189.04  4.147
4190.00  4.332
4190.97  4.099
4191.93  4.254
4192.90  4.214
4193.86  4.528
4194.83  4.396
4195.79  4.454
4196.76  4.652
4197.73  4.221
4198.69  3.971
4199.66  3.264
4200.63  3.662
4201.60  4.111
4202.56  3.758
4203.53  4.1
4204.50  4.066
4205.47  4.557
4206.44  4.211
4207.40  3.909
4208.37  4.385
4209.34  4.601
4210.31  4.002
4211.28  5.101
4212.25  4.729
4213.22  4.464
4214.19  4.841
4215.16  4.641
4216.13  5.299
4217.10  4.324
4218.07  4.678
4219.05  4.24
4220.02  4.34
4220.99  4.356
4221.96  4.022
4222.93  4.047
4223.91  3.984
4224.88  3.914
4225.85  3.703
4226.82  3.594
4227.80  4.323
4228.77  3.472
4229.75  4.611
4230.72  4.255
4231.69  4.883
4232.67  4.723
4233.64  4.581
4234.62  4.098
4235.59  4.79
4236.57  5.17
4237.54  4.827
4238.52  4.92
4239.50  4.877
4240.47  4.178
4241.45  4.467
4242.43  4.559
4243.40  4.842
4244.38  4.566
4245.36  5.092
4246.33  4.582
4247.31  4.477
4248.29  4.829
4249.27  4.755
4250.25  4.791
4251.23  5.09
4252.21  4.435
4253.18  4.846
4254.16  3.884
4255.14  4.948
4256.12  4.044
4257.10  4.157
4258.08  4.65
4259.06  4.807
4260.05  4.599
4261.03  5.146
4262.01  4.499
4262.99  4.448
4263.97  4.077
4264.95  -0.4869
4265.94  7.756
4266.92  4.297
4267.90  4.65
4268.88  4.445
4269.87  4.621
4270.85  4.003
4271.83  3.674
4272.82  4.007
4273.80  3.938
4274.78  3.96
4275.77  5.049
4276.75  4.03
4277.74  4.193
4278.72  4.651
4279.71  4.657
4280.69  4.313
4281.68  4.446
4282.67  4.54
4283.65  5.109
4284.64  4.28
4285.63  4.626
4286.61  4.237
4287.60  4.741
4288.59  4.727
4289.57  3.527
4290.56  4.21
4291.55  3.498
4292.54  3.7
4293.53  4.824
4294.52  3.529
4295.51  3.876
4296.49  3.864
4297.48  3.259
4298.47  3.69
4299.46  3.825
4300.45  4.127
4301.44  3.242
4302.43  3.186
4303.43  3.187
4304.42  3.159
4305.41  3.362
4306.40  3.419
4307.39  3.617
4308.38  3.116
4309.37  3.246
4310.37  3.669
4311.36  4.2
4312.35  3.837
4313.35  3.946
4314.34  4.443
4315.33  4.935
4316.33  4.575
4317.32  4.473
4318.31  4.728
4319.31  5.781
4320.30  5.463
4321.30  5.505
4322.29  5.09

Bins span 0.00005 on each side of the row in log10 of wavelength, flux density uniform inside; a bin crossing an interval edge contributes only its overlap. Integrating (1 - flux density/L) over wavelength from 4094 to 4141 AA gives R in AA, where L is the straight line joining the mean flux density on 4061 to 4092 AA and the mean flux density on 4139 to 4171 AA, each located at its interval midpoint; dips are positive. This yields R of 1.65 AA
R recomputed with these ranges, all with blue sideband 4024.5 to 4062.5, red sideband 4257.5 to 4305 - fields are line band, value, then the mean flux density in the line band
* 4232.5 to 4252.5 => -2.6 AA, 4.7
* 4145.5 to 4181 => 2.0 AA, 3.96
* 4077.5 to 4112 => 1.8 AA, 4.01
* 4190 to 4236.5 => -1.3 AA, 4.29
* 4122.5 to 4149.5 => 0.2 AA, 4.18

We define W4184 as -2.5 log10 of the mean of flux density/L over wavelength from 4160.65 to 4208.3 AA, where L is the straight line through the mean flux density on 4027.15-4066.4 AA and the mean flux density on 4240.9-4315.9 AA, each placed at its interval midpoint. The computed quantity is 0.05 mag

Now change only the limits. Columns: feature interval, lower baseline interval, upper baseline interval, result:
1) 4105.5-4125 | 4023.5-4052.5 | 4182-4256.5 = 0.02 mag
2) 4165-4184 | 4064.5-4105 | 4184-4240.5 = 0.12 mag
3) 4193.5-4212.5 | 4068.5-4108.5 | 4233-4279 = 0.03 mag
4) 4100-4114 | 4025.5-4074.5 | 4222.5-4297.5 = 0.11 mag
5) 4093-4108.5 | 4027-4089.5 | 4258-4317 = 0.14 mag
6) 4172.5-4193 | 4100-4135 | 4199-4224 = 0.08 mag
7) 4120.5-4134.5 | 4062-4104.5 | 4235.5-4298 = -0.02 mag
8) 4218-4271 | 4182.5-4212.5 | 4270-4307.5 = -0.08 mag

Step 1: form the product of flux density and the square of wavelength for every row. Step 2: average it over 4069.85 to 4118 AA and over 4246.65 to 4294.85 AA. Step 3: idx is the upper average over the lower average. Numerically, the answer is 1.17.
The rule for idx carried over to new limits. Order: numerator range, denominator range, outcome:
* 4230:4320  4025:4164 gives 1.13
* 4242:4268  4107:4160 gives 1.15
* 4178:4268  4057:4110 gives 1.15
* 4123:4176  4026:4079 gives 1.02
